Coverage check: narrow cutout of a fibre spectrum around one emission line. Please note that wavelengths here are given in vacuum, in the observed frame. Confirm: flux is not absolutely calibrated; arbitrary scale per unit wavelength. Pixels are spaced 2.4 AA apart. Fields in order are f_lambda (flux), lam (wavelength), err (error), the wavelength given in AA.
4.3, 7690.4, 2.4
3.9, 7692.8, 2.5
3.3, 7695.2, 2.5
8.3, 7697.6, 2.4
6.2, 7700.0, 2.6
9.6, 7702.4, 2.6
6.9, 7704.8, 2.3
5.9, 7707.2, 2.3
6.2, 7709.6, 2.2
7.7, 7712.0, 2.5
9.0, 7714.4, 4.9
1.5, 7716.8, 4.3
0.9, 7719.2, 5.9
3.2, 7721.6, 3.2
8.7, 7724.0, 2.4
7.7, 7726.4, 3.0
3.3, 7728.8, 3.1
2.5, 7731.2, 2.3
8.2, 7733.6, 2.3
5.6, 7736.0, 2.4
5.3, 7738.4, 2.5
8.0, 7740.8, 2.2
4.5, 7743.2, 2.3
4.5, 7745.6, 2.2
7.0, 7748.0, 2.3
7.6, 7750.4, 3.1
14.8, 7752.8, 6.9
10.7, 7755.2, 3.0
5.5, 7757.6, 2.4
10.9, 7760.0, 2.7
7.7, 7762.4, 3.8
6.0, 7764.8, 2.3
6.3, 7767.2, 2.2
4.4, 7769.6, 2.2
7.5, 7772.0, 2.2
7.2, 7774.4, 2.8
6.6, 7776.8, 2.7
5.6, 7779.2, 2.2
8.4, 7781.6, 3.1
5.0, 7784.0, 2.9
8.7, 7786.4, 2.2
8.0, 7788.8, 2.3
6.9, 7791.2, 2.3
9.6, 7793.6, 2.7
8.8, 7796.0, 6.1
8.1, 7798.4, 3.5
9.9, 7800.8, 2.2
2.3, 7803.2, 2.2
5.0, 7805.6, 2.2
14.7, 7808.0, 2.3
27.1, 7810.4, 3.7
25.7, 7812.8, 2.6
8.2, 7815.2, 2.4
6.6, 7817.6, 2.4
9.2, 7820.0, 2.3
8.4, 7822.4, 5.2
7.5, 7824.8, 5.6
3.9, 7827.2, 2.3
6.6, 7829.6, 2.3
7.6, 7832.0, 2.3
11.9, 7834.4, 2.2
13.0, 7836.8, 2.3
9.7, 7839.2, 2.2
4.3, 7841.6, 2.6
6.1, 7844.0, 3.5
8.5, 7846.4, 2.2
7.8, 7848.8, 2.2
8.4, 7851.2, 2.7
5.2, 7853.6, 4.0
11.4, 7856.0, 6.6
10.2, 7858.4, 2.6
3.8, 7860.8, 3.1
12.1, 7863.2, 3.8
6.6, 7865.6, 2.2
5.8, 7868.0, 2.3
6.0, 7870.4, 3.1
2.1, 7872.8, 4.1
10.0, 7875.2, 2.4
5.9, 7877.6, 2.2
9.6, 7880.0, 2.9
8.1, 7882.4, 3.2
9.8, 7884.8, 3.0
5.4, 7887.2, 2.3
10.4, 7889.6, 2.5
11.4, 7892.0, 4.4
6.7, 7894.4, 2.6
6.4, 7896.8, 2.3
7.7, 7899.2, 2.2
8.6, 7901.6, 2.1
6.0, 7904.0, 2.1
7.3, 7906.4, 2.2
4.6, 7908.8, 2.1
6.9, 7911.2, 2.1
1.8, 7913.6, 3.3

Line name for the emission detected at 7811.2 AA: H-alpha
